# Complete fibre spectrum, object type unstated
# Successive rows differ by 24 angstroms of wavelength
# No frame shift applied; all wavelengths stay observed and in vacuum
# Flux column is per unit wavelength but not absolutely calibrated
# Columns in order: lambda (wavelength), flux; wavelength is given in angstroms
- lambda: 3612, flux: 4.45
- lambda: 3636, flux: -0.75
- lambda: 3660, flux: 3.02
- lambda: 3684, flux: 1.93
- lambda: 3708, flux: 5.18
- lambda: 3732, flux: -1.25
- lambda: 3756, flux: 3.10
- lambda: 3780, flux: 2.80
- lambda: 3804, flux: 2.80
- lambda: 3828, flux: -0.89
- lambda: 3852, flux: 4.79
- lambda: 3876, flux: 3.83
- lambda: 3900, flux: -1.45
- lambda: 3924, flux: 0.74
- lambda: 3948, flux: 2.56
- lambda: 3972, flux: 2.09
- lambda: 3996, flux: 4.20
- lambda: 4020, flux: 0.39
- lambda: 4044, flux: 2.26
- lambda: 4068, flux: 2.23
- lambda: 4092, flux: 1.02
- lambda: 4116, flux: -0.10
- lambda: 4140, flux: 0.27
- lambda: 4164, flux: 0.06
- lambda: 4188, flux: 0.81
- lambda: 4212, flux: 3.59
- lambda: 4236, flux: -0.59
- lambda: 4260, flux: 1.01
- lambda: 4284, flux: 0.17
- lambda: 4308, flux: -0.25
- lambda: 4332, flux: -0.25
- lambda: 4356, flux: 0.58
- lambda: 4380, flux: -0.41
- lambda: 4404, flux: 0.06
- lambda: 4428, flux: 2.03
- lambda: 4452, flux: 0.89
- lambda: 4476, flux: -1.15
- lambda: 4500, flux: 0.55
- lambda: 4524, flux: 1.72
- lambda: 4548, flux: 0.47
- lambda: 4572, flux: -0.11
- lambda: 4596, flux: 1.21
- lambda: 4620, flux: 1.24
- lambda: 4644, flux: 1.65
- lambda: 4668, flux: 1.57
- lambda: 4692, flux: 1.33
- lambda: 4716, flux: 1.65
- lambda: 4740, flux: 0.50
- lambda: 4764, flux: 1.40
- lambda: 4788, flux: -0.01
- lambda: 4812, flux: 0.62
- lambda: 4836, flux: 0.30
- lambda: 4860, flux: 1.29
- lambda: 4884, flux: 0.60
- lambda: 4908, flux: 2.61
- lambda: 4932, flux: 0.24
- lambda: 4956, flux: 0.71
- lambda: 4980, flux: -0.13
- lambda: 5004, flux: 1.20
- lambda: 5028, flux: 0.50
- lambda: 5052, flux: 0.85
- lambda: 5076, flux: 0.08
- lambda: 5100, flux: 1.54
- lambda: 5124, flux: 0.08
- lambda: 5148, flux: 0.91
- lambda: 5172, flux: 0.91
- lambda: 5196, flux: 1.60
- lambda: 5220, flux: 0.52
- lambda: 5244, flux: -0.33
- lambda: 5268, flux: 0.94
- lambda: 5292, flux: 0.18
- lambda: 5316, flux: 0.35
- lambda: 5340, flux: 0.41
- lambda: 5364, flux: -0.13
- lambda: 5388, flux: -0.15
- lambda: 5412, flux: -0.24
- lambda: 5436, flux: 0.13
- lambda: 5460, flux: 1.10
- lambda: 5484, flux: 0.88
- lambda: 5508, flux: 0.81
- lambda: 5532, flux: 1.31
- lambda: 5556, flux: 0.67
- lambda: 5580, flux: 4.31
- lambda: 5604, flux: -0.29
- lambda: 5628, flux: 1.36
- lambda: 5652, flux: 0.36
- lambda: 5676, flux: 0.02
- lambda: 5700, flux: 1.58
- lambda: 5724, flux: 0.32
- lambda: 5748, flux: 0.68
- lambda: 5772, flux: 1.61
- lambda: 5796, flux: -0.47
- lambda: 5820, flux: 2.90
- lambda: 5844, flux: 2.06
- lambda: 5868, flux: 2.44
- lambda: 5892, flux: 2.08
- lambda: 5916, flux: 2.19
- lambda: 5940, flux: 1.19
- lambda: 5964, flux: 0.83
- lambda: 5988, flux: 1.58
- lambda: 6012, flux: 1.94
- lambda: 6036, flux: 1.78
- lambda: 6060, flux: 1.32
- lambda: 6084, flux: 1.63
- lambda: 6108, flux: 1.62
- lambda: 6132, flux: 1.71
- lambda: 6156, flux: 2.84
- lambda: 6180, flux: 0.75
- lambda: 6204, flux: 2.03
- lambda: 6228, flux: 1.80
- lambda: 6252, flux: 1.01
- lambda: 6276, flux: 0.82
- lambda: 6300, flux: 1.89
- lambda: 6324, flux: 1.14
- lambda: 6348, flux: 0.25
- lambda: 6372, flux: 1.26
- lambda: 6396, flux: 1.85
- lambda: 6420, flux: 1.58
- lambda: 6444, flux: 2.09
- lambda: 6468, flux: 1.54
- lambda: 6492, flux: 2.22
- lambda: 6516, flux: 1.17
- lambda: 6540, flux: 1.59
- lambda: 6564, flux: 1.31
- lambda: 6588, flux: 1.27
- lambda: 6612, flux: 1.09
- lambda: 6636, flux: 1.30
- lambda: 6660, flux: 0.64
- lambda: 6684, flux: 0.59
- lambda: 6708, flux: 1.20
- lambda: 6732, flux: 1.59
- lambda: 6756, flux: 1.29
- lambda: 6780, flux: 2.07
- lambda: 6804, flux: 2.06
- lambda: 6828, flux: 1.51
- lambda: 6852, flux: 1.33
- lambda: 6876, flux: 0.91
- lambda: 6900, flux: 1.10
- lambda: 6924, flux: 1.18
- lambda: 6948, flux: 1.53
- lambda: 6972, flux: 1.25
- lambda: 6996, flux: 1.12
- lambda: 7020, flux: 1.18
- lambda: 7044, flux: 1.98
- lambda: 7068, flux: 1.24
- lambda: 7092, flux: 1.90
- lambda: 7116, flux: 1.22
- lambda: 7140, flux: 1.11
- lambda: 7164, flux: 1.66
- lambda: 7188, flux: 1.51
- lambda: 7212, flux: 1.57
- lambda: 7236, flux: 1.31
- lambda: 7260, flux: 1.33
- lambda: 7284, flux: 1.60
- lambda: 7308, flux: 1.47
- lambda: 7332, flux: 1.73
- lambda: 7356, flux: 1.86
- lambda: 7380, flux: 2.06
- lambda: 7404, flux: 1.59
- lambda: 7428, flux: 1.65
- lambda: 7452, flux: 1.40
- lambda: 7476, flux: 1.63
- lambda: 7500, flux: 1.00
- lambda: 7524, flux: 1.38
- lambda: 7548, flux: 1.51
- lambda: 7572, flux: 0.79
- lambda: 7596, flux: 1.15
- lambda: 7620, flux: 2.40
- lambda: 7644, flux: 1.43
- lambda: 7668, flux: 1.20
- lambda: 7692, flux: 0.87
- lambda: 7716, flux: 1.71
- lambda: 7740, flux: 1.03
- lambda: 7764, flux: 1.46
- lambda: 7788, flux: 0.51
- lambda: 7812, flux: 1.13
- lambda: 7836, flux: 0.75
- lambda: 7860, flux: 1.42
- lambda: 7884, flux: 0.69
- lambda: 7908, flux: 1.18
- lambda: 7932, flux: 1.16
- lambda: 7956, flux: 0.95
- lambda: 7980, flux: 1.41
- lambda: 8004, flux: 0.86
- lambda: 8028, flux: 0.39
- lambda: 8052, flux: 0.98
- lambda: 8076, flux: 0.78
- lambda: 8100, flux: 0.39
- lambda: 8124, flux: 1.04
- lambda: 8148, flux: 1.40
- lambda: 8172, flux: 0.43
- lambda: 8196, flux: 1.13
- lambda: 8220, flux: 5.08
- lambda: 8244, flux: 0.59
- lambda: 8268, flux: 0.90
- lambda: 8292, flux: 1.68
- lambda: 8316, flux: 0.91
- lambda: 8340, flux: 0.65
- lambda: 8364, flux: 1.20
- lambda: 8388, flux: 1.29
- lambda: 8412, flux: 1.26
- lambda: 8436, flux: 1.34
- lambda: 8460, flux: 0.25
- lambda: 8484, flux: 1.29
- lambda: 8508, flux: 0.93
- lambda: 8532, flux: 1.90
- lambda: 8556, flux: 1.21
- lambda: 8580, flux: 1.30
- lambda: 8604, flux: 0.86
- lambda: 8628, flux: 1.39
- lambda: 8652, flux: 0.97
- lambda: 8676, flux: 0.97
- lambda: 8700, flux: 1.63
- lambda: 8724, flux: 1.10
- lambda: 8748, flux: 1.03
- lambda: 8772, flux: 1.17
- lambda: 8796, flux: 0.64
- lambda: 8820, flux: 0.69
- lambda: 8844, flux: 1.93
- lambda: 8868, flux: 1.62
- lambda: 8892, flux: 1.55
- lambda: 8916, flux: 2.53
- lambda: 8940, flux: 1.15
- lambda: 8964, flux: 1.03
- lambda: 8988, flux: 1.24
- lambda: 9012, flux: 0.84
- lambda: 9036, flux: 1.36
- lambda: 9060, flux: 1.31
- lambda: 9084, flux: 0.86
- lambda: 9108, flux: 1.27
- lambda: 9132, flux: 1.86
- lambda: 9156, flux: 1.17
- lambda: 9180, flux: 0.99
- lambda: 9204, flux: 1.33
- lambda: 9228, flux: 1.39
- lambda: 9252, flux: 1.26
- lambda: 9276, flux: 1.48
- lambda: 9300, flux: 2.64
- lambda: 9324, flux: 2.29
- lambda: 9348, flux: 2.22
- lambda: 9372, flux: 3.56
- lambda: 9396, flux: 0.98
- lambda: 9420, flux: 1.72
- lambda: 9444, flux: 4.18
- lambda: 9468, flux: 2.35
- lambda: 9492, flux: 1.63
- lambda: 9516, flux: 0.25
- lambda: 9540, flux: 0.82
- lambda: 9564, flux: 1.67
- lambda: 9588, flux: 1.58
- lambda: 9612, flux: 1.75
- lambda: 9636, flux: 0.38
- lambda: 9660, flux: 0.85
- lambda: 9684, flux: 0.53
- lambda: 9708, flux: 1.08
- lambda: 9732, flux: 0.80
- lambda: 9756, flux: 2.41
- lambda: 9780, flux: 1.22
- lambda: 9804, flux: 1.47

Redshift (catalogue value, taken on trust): 1.204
